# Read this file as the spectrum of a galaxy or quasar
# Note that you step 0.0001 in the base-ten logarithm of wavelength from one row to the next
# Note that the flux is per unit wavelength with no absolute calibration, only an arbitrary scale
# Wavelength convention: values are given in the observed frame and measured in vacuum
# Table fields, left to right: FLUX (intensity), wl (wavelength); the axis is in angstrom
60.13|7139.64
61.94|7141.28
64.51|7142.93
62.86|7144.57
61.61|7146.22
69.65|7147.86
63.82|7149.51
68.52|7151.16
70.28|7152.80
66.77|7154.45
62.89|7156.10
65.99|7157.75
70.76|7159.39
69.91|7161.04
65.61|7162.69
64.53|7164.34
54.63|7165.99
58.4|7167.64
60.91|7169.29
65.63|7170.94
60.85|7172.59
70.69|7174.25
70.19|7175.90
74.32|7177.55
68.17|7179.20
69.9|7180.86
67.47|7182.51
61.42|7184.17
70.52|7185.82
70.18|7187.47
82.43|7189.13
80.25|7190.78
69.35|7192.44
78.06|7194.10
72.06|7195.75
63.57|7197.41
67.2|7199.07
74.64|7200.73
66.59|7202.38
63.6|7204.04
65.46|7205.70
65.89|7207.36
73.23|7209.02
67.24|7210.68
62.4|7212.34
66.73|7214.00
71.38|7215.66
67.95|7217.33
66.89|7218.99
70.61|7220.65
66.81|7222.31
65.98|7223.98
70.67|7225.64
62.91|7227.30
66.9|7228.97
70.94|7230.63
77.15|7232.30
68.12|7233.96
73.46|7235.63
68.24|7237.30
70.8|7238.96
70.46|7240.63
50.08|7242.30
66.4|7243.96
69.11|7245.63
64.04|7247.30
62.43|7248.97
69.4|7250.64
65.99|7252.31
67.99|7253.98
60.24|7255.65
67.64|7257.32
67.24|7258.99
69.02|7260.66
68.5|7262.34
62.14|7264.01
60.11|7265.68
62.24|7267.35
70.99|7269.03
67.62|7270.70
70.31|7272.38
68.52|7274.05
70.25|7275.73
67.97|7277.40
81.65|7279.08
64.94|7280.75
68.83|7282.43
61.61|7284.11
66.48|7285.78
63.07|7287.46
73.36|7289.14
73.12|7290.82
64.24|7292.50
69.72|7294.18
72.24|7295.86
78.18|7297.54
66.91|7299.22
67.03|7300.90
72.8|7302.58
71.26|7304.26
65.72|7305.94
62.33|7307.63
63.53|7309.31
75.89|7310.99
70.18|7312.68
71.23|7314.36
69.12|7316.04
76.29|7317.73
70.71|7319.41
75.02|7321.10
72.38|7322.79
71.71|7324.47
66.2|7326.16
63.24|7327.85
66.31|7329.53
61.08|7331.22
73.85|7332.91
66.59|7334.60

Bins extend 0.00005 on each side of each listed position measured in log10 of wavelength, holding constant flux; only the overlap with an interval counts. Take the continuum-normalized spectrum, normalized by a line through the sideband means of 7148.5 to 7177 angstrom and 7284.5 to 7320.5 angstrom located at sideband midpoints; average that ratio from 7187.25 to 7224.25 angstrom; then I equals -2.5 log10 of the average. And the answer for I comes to -0.04 mag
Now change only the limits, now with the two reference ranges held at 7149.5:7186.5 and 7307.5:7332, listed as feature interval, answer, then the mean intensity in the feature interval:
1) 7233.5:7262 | 0.02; 66.5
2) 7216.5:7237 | -0.03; 69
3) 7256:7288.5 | 0.02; 67.3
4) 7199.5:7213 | -0.01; 67.5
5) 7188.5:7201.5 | -0.10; 73.3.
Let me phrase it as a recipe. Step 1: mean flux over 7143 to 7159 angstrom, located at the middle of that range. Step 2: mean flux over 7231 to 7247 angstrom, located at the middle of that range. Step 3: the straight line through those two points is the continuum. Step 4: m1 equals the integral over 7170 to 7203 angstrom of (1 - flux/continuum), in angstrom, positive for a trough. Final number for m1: -1.7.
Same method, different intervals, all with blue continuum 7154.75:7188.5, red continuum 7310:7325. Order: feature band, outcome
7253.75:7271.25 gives 1.1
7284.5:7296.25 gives 0.5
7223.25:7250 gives 0.6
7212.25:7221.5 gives 0.0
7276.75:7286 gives 0.3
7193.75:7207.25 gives -0.2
